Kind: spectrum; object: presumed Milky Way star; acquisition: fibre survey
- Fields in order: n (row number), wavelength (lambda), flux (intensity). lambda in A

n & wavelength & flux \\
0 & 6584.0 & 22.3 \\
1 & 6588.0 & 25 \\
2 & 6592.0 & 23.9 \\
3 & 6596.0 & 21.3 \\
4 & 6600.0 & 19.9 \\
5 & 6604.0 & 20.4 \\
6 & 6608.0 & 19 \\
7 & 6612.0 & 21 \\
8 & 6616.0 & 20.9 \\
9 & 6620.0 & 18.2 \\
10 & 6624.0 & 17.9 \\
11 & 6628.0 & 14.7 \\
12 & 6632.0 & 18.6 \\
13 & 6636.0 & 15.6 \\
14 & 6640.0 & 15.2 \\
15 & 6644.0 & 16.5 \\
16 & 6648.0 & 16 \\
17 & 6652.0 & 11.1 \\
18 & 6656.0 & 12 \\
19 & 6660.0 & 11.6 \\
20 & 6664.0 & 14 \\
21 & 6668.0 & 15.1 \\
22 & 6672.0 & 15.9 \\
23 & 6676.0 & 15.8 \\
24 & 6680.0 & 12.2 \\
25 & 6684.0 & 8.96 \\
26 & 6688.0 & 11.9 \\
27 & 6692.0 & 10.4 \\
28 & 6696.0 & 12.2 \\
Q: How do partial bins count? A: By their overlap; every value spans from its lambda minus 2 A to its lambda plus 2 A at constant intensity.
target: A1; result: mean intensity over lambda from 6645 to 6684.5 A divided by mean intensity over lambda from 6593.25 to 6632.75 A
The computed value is 0.70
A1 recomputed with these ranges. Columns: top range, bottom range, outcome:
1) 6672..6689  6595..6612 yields 0.63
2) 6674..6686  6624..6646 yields 0.76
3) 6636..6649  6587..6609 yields 0.74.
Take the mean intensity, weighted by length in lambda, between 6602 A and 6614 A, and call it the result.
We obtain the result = 20.1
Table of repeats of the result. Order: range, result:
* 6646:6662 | 12.7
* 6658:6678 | 14.5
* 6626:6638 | 16.3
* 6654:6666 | 12.5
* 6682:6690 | 10.4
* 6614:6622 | 19.5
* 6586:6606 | 22.1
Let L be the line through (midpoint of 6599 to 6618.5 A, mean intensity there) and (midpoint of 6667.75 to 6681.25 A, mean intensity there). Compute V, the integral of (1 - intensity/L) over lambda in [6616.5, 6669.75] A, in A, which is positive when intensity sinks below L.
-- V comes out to 6.7 A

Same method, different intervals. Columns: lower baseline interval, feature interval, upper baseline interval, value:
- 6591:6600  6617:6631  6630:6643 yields 0.62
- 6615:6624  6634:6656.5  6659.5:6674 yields 2.70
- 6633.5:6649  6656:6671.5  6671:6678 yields 2.22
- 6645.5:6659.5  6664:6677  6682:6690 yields -4.18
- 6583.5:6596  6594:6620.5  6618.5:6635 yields 0.33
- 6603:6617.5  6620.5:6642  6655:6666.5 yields 0.77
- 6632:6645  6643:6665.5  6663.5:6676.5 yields 3.34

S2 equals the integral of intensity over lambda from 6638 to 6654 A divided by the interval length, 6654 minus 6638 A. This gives 14.7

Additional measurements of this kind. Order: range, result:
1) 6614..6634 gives 18.1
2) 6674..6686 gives 12.3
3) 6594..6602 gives 20.6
